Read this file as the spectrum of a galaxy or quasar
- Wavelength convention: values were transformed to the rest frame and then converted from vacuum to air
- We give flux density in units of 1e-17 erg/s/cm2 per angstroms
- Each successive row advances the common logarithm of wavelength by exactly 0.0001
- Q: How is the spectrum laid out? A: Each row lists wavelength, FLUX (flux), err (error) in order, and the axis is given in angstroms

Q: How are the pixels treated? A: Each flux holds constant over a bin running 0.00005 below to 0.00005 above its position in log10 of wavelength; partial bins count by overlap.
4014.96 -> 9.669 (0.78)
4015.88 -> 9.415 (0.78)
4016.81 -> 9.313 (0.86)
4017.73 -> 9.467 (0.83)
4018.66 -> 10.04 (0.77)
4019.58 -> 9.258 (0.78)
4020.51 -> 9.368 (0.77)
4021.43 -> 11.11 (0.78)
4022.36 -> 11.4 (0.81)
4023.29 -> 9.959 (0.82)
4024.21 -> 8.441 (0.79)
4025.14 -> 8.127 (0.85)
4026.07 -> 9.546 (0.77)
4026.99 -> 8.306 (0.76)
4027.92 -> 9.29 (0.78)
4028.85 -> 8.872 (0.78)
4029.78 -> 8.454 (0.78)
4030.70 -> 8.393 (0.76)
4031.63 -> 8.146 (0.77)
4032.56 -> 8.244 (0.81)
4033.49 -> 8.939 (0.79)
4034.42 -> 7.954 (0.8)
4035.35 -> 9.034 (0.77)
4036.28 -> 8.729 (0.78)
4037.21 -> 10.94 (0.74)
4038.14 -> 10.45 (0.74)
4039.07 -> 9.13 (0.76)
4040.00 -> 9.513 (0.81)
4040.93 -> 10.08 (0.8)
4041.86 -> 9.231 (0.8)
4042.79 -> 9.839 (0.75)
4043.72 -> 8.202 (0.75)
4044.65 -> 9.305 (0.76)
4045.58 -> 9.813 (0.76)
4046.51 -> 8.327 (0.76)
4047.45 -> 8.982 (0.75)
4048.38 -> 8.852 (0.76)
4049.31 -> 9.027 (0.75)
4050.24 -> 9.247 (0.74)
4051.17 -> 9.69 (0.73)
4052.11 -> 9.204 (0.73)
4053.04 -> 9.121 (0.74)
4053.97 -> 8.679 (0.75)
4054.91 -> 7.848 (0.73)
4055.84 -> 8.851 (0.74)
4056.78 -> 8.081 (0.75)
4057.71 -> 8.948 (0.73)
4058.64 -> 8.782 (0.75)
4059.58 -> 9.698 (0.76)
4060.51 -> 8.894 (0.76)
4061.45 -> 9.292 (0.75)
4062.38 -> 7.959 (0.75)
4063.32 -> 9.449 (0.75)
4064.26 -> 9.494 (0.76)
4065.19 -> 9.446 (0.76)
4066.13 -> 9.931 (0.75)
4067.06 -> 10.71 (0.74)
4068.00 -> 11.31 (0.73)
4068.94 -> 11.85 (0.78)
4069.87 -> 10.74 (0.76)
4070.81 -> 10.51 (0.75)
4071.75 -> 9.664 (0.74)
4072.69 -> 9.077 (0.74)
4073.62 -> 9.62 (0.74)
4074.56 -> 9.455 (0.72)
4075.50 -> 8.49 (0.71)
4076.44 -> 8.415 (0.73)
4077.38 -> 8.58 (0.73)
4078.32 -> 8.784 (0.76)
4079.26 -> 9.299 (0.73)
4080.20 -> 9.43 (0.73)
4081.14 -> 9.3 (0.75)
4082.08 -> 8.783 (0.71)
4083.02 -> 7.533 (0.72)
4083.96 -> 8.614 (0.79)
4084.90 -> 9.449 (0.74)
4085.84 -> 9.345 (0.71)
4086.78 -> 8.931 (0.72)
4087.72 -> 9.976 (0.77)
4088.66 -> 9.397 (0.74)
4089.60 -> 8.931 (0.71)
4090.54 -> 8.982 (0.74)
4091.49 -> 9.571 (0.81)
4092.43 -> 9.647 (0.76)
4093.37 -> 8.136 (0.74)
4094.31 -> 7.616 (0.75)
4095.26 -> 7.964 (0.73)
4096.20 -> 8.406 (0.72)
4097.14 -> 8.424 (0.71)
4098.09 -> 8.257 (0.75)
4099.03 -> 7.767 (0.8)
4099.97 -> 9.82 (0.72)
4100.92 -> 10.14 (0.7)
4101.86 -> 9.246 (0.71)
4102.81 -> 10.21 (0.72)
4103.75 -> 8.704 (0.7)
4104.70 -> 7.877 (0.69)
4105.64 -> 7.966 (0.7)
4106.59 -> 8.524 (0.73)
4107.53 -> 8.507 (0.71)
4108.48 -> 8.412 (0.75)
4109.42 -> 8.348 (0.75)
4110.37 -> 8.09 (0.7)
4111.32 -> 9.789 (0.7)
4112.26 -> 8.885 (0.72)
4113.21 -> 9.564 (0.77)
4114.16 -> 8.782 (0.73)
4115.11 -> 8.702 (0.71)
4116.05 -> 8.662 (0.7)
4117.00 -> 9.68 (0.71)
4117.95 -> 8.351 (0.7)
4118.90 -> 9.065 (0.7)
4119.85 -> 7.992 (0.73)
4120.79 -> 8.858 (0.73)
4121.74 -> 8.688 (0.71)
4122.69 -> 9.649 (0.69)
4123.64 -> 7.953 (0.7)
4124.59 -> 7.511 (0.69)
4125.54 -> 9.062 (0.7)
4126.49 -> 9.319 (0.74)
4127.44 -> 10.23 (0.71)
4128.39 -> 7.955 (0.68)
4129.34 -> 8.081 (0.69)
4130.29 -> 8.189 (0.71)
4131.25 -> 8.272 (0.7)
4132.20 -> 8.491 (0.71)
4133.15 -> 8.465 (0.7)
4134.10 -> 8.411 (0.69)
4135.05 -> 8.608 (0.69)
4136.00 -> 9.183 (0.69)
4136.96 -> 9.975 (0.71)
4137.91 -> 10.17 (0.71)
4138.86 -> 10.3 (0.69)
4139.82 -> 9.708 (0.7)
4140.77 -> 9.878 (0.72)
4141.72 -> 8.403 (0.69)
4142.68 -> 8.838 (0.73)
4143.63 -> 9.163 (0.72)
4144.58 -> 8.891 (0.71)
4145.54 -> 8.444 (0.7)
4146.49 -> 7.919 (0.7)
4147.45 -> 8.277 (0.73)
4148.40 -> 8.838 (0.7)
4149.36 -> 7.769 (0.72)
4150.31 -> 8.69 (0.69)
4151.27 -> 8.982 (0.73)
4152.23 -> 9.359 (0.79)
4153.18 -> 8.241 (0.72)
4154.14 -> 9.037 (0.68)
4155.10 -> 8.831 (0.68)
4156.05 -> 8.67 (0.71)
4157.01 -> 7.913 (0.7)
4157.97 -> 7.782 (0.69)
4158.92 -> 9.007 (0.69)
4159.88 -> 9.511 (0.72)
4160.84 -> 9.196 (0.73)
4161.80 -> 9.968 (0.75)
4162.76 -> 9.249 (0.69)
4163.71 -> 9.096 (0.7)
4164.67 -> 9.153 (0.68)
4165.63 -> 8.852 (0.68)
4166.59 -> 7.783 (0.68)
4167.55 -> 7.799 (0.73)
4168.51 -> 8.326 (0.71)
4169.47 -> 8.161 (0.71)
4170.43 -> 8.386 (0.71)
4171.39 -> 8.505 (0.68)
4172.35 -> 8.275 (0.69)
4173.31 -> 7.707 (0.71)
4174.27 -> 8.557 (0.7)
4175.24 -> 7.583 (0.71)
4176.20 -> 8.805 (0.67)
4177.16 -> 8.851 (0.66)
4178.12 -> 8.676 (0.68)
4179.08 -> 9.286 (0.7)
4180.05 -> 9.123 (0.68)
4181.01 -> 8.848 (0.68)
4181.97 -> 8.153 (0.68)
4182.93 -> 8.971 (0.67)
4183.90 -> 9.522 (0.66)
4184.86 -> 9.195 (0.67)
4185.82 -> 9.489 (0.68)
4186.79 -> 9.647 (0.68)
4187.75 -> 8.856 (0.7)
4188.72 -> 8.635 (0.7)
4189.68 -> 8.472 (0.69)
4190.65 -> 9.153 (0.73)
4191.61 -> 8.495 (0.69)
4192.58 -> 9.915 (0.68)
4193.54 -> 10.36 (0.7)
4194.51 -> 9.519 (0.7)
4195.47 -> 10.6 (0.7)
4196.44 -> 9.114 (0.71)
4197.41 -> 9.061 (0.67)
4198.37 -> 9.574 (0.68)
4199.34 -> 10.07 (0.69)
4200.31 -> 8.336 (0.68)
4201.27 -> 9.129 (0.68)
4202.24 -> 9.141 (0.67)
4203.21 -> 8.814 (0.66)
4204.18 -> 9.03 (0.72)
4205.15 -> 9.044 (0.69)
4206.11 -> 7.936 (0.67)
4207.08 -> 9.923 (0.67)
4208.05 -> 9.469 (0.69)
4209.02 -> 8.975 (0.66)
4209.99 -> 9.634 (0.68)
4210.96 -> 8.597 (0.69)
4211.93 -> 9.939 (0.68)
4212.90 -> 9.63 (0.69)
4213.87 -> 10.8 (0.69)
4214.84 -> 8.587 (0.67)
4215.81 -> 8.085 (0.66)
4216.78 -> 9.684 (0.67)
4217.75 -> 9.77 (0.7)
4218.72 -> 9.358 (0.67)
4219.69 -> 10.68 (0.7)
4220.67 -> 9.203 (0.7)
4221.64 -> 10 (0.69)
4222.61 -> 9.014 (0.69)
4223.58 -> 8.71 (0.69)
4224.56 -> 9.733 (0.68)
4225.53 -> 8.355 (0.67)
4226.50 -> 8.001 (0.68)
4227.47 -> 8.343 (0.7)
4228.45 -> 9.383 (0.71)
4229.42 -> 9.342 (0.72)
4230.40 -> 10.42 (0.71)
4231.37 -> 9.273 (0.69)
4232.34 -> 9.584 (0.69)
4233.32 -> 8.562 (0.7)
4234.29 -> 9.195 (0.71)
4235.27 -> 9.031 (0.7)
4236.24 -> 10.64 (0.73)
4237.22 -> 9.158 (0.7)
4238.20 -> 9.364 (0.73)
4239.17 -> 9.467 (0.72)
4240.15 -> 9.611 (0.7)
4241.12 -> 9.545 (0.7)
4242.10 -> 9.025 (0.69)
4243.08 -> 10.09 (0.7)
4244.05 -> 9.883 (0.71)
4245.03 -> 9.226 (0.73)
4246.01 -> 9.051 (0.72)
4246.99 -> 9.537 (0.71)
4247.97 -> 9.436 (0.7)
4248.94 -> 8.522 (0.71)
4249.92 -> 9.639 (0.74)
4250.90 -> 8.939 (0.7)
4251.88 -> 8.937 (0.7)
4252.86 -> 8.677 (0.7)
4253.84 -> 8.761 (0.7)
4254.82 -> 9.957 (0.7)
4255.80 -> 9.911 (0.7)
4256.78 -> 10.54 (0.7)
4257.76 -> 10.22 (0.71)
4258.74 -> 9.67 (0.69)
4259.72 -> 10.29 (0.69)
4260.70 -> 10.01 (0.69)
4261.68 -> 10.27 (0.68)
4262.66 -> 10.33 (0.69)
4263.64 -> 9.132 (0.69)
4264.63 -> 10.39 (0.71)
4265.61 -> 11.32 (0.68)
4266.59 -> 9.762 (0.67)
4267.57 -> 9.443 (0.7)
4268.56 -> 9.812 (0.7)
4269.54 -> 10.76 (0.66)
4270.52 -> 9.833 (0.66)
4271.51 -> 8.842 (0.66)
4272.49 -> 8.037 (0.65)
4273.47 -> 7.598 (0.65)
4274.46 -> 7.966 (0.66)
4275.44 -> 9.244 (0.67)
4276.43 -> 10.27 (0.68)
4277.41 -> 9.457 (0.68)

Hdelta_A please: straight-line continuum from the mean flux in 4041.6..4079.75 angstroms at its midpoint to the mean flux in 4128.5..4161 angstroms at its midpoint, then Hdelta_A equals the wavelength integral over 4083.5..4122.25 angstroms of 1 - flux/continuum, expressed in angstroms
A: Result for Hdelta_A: 0.9 angstroms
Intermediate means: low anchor 9.29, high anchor 8.79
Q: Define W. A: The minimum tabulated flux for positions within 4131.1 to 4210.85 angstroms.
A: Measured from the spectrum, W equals 7.583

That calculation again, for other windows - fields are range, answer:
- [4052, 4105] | 7.533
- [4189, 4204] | 8.336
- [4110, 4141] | 7.511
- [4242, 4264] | 8.522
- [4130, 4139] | 8.189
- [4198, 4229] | 7.936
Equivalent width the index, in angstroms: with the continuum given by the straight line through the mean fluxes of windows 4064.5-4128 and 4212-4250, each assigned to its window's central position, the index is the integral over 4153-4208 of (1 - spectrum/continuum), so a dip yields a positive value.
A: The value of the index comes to 2.0 angstroms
